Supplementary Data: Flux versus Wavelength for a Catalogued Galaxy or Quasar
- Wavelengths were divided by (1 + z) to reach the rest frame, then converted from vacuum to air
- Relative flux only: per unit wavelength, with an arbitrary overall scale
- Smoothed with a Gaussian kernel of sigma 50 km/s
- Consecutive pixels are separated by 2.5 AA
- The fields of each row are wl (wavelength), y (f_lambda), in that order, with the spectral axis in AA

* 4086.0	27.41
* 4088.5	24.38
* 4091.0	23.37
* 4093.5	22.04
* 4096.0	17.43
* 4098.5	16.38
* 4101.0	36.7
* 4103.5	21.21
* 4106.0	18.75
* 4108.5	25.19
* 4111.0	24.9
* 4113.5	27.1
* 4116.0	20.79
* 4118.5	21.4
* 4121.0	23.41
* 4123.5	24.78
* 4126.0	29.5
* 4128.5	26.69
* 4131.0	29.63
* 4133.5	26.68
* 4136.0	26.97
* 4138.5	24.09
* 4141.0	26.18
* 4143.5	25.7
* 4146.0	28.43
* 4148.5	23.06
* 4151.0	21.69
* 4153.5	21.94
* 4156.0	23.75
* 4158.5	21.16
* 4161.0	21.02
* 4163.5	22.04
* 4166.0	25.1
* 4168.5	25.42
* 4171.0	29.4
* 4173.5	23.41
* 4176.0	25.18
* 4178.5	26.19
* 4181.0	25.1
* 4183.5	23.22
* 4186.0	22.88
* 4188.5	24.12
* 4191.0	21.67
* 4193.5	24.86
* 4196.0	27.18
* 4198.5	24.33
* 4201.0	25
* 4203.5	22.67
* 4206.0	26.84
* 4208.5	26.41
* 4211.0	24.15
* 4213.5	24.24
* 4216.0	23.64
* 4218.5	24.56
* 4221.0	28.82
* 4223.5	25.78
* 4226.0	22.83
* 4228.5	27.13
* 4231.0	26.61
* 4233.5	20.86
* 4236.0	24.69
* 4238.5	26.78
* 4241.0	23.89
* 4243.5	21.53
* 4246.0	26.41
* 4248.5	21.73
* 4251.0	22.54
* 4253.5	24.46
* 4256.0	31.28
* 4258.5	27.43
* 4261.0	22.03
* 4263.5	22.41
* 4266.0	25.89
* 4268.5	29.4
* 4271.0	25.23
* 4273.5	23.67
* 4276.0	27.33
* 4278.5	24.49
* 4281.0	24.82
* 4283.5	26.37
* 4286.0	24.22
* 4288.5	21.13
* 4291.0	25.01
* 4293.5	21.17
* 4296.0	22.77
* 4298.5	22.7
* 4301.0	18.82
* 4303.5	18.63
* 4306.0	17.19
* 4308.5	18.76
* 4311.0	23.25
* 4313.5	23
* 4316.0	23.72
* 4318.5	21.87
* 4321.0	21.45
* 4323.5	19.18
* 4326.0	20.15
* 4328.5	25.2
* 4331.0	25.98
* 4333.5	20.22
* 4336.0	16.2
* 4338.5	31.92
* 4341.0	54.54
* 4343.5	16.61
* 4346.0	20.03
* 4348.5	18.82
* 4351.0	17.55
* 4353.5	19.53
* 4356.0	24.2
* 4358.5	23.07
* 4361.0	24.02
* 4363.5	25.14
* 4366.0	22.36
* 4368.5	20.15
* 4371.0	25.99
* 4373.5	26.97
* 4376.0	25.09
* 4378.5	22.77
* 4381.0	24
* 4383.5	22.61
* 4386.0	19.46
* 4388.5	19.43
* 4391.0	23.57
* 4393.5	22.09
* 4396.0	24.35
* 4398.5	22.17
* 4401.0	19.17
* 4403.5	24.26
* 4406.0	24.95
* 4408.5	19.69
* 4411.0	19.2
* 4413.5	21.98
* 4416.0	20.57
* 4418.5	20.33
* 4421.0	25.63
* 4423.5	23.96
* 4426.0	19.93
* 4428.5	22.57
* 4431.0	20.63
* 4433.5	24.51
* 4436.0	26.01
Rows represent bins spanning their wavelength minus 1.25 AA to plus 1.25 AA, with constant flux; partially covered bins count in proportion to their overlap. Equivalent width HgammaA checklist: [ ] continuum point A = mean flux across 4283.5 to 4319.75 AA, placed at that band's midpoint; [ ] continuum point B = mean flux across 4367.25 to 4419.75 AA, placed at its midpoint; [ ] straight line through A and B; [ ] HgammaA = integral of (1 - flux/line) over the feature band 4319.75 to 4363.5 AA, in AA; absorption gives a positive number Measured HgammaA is -3.0 AA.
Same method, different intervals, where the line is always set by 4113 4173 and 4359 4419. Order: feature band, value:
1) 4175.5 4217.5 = -0.45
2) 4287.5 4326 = 3.45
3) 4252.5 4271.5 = -1.90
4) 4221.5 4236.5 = -0.53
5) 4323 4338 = 0.84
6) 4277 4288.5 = -0.54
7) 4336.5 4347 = -3.20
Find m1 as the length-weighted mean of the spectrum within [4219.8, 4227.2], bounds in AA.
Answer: 25.8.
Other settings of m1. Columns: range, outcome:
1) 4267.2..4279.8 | 26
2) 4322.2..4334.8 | 22.1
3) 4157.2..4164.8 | 21.4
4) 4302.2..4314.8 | 20.2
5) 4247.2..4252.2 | 22.2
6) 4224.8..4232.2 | 25.5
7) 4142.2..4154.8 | 24.2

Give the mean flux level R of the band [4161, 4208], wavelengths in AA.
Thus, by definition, 24.6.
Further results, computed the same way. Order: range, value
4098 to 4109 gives 24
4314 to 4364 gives 23.4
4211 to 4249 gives 24.7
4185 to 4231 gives 24.9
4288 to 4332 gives 21.7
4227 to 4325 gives 23.6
